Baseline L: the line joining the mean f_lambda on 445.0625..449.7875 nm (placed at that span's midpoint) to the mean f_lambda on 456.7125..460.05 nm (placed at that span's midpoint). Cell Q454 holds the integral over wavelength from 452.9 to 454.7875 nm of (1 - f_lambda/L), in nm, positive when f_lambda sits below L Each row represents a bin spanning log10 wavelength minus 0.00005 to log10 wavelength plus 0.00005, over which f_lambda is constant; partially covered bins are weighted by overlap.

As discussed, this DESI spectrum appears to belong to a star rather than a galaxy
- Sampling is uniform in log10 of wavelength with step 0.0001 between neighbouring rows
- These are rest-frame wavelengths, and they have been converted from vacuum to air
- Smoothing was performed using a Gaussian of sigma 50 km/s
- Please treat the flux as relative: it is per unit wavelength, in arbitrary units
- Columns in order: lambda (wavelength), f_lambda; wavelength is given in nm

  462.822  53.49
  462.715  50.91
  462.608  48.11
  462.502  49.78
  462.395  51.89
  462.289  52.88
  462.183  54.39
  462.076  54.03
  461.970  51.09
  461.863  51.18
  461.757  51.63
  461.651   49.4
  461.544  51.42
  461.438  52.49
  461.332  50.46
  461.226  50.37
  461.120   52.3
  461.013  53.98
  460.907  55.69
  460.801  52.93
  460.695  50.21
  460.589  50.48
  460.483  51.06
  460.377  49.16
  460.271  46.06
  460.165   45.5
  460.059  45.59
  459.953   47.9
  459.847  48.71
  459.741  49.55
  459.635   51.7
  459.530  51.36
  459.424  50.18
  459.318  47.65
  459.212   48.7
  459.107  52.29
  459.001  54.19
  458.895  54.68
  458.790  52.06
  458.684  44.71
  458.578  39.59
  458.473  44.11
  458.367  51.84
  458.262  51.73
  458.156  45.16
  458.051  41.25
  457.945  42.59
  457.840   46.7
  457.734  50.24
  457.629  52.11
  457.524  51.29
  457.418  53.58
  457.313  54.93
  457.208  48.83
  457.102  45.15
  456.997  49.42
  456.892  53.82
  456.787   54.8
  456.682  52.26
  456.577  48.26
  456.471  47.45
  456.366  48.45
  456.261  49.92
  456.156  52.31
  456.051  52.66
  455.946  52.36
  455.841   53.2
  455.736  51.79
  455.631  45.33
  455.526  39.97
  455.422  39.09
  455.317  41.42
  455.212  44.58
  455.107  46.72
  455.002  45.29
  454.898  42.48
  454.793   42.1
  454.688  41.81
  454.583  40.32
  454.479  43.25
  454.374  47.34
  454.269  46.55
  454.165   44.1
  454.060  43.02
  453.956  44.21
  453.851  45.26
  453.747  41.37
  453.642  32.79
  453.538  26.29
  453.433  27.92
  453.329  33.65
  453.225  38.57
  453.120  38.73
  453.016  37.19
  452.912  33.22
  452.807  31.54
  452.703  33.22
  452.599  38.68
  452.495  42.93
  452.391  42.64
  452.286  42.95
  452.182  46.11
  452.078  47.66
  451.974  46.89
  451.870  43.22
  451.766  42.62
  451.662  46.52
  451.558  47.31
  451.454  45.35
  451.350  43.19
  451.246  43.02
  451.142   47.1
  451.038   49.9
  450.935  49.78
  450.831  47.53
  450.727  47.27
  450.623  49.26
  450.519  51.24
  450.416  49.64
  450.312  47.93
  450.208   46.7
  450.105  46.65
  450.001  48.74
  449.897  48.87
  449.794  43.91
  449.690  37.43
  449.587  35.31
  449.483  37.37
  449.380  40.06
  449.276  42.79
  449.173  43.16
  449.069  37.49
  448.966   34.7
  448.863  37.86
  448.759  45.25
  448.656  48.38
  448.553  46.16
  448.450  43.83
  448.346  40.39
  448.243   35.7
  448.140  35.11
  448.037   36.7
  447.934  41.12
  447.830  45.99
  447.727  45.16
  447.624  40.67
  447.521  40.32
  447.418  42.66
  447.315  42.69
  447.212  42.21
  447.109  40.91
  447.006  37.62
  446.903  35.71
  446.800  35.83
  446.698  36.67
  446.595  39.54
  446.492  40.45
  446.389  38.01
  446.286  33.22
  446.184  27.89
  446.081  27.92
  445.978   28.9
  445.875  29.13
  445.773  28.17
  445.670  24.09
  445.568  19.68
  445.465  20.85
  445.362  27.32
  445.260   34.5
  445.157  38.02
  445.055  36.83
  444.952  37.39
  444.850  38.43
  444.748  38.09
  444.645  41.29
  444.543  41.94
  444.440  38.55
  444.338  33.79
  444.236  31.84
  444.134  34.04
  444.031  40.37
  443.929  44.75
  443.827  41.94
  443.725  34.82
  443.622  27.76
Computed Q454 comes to 0.209 nm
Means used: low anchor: 37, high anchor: 49.4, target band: 39.4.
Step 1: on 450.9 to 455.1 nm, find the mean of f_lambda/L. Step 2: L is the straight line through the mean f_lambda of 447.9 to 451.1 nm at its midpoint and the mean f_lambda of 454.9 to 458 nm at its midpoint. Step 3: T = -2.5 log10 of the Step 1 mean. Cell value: 0.11 mag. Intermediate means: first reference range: 43.5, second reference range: 48.7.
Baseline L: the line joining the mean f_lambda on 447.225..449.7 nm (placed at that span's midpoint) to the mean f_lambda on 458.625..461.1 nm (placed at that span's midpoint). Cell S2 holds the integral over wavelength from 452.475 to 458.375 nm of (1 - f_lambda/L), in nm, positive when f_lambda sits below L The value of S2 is 0.263 nm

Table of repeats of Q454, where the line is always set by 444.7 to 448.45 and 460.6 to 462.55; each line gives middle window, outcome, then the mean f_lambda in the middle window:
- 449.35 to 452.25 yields -0.38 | 45.6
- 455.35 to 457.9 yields -0.17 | 49.7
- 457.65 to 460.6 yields 0.06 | 48.4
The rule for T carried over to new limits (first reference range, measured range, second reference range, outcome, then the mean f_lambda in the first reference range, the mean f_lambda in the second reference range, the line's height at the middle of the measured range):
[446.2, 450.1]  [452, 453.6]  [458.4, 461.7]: 0.17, 40.5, 49.8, 44.1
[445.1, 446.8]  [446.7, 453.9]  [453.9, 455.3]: -0.12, 31.1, 43.9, 37.5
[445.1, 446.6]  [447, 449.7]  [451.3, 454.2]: -0.20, 30.3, 40.2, 33.9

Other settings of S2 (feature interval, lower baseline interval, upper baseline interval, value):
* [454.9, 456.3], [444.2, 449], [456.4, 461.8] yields -0.03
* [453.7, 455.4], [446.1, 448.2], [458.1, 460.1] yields 0.05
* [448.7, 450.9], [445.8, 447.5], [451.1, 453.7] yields -0.32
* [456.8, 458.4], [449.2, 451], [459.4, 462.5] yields -0.01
